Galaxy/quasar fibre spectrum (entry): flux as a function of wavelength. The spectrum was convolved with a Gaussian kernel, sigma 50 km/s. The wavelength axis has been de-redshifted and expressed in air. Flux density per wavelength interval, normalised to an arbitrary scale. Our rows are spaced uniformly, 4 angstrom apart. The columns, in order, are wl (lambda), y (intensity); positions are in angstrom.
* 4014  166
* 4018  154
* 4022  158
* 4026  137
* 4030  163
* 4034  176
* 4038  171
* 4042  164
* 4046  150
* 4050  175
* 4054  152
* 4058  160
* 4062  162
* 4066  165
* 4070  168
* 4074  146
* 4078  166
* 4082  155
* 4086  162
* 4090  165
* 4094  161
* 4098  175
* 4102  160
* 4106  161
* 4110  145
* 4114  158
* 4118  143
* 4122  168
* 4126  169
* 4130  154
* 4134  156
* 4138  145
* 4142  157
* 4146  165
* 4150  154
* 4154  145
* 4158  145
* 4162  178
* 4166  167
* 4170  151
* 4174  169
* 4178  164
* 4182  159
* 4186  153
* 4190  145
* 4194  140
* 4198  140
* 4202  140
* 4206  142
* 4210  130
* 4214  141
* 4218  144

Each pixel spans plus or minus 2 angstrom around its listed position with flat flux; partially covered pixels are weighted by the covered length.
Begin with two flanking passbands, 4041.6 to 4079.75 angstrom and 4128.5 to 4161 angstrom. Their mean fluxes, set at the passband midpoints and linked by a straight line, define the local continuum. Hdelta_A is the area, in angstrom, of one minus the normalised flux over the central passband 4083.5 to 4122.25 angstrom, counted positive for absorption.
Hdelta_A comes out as -0.58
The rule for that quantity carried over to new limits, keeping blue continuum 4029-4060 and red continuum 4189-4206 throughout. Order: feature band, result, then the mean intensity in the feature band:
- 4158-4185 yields -3.3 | 163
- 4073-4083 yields 0.1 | 157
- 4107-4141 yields -0.7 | 155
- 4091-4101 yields -0.7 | 167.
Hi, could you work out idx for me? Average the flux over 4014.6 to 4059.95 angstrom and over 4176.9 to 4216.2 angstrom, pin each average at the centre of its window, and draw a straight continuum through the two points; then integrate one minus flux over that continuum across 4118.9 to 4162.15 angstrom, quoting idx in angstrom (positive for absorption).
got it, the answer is -1.8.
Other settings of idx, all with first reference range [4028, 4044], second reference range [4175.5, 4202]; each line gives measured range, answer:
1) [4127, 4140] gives 0.3 angstrom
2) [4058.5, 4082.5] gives 0.5 angstrom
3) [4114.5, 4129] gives -0.1 angstrom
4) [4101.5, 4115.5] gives 0.4 angstrom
